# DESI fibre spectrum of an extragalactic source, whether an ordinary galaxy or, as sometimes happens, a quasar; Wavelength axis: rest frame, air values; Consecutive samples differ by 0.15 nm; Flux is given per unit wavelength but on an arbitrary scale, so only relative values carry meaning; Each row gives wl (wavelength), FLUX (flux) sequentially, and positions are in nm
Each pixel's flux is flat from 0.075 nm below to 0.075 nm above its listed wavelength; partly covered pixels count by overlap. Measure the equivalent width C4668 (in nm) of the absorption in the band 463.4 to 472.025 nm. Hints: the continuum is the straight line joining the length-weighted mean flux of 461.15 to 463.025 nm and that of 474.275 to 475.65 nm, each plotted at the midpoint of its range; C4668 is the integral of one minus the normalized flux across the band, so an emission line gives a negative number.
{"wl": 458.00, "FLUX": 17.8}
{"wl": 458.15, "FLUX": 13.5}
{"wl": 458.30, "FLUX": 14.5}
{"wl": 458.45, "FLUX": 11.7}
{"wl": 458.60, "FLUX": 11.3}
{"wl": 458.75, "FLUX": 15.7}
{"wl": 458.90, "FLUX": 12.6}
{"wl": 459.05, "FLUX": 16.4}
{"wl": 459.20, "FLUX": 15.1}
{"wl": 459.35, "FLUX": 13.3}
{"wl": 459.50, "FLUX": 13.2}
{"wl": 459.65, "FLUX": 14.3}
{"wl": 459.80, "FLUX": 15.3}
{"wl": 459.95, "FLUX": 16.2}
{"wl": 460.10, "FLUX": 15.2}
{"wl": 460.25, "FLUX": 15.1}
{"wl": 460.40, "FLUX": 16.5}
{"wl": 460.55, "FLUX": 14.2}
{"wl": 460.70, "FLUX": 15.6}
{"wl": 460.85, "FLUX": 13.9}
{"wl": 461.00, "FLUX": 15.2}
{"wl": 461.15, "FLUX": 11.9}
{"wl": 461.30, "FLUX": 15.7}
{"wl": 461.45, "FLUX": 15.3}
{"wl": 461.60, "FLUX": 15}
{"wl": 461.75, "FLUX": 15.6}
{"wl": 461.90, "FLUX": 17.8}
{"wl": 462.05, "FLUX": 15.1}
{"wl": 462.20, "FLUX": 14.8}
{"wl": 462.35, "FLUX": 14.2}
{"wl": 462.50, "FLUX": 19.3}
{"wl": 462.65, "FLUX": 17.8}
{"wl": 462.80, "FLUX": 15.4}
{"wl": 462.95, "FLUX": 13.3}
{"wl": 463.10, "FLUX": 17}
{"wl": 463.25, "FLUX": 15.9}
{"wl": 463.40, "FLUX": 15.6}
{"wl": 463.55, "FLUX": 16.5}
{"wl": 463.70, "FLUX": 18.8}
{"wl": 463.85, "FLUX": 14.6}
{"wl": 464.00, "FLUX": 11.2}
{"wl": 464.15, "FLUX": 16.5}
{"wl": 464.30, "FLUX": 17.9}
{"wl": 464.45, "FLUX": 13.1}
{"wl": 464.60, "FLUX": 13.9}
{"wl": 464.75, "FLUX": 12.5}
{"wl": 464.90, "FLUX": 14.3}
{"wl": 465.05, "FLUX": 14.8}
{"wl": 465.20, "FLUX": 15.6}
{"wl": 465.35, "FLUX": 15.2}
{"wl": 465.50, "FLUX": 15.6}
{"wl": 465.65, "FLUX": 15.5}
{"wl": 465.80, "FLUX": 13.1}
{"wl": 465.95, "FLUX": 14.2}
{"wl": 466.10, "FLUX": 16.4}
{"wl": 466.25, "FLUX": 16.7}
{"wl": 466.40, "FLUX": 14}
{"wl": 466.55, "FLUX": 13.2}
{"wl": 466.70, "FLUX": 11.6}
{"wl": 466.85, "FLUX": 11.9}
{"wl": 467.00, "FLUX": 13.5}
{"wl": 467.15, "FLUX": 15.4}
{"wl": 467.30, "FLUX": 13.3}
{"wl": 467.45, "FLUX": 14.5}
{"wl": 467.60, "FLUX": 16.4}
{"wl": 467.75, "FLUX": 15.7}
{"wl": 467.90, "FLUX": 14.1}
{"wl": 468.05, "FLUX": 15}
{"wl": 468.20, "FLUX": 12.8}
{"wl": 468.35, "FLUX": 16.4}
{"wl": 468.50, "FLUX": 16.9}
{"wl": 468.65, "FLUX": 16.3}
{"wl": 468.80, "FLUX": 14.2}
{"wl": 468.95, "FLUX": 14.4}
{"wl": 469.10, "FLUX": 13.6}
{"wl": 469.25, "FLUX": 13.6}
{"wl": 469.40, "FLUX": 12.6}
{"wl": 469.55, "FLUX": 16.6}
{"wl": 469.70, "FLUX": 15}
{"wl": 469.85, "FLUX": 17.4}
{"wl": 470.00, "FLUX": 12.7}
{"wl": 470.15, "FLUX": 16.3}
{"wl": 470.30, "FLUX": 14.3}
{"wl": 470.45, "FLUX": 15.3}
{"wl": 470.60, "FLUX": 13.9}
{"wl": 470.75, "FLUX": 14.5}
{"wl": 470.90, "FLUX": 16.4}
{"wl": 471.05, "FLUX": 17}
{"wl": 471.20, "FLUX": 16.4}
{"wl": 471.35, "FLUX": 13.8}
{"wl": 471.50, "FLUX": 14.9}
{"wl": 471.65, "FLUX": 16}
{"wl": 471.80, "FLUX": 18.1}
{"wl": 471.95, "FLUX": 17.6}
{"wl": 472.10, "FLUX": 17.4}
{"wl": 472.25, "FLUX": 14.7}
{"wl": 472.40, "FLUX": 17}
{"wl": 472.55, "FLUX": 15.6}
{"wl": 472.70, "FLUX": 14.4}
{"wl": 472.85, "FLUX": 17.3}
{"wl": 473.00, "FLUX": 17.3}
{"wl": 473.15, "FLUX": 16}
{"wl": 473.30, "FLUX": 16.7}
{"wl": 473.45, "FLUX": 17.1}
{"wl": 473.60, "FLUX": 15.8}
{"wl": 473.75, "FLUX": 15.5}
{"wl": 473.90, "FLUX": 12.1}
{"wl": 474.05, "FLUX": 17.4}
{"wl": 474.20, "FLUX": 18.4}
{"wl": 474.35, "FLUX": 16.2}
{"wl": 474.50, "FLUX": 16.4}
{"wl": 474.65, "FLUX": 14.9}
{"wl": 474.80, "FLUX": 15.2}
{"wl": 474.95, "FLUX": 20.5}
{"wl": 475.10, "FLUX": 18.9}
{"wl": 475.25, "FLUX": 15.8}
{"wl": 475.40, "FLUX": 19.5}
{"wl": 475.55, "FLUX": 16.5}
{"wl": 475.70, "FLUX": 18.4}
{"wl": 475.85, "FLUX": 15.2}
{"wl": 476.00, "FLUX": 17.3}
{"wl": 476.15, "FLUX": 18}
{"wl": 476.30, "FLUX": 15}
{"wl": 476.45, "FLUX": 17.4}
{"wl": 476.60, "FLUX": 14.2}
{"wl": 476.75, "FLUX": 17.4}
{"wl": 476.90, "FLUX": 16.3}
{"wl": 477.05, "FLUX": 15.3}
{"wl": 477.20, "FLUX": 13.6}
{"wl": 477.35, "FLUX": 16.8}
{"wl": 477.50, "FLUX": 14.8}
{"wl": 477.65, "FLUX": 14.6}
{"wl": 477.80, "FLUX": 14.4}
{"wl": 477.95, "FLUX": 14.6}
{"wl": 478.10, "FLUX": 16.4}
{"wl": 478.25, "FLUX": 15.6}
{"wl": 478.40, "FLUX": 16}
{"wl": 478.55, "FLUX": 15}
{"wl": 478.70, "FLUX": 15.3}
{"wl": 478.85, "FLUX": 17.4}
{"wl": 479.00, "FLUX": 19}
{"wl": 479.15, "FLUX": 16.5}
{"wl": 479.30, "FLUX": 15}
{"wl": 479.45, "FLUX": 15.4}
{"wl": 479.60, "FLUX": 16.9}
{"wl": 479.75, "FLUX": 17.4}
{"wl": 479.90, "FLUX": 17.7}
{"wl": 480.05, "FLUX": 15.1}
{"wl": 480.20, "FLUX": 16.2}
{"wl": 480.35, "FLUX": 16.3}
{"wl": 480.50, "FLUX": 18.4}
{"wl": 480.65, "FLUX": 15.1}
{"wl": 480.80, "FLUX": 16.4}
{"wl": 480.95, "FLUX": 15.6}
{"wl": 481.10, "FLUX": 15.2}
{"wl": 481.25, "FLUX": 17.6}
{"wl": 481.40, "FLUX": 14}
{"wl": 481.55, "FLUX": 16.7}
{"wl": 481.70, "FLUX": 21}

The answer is 0.70 nm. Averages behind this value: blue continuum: 15.6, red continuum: 17.1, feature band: 15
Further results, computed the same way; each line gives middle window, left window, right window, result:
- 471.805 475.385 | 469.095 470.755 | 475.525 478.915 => -0.29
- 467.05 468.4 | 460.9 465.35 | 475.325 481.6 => 0.07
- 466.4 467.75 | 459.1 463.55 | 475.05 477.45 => 0.17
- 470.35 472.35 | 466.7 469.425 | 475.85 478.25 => -0.13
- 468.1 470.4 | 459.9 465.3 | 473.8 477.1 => 0.16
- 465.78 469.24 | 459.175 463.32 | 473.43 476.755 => 0.30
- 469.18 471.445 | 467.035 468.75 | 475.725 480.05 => 0.04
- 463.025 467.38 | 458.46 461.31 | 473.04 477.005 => 0.13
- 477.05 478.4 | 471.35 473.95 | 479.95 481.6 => 0.08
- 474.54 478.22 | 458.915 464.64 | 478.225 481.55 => -0.05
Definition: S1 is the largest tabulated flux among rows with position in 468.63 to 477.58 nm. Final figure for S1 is 20.5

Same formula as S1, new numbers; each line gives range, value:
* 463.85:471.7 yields 17.9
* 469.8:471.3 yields 17.4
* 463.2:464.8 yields 18.8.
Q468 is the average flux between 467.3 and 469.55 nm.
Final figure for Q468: 14.8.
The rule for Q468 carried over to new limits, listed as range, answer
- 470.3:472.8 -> 15.8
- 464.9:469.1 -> 14.7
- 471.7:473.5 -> 16.6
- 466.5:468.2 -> 14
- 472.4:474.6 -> 16.2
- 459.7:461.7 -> 15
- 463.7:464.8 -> 14.6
